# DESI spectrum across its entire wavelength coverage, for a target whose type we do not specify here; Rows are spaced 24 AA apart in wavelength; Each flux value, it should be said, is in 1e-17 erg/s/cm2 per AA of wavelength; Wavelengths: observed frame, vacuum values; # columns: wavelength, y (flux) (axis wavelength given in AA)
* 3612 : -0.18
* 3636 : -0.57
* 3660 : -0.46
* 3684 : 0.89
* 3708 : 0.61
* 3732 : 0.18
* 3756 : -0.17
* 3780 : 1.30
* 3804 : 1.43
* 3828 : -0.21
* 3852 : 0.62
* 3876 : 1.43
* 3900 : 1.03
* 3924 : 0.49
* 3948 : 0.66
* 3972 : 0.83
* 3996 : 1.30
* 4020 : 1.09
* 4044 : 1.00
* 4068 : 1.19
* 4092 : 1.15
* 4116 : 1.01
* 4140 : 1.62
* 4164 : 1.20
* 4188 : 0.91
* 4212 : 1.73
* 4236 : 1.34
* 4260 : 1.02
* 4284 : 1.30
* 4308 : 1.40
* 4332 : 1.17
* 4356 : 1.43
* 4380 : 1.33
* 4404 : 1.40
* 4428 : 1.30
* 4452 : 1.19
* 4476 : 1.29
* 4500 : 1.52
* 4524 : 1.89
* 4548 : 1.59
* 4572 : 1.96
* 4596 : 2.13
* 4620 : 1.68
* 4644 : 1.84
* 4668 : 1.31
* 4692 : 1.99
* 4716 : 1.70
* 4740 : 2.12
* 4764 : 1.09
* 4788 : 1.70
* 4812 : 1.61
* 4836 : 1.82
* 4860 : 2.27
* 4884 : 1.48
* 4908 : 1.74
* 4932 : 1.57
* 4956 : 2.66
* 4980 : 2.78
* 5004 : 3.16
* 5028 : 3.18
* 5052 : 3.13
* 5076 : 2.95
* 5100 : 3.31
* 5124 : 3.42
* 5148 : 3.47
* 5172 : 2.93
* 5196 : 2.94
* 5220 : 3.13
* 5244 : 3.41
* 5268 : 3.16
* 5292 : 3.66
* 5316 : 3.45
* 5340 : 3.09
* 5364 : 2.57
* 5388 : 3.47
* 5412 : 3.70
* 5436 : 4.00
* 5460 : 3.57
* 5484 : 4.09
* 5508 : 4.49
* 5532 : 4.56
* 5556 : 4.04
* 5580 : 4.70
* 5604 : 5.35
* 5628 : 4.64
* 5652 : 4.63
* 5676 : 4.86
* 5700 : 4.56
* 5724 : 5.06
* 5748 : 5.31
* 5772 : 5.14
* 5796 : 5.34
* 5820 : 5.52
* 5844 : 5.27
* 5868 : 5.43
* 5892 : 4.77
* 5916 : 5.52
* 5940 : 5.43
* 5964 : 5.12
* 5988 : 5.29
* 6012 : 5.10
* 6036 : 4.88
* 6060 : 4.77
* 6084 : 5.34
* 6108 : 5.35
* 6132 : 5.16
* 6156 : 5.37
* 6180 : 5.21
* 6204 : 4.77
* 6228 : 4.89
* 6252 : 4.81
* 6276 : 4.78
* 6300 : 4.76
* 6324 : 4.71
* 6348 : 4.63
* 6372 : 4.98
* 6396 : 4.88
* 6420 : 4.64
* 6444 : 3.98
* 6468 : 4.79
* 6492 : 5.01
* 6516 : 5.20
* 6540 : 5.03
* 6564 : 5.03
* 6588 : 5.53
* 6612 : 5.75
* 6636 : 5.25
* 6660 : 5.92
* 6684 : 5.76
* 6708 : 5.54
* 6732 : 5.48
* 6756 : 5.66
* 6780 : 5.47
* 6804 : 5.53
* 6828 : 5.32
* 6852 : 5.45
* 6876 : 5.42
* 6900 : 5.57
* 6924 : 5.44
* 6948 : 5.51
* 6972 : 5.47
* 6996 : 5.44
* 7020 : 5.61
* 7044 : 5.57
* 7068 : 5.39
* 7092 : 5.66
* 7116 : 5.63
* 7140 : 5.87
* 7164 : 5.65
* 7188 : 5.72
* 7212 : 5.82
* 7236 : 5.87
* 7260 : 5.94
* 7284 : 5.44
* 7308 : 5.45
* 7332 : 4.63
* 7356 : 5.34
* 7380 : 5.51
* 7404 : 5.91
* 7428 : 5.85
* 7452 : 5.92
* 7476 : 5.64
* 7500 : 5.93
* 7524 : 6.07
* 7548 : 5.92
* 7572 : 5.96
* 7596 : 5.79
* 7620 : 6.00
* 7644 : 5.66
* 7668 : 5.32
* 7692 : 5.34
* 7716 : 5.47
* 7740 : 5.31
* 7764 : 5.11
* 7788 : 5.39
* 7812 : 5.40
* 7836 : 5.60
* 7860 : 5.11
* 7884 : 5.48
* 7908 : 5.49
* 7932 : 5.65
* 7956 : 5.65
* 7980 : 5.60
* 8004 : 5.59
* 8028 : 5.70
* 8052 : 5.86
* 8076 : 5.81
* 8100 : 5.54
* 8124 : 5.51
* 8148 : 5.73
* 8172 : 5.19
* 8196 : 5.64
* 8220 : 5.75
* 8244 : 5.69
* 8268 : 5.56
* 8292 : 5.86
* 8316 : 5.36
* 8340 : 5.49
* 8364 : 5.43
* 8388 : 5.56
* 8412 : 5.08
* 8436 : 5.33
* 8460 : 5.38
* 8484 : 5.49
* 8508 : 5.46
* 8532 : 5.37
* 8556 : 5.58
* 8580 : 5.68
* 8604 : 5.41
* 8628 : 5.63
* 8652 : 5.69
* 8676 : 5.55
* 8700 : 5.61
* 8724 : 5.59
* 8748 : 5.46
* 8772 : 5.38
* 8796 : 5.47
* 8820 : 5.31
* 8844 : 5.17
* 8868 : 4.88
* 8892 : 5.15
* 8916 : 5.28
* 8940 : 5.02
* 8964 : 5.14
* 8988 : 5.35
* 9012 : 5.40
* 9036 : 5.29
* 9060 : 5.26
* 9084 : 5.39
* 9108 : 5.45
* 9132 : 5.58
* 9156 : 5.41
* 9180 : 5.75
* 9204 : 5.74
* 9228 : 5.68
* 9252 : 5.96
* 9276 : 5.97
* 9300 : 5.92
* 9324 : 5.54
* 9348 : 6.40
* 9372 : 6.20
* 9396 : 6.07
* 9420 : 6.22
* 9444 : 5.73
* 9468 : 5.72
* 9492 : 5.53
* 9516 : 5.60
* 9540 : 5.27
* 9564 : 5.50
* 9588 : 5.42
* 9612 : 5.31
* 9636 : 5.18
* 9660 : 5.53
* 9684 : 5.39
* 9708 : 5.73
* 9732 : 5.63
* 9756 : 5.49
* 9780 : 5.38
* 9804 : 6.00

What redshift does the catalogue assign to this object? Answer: 0.244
